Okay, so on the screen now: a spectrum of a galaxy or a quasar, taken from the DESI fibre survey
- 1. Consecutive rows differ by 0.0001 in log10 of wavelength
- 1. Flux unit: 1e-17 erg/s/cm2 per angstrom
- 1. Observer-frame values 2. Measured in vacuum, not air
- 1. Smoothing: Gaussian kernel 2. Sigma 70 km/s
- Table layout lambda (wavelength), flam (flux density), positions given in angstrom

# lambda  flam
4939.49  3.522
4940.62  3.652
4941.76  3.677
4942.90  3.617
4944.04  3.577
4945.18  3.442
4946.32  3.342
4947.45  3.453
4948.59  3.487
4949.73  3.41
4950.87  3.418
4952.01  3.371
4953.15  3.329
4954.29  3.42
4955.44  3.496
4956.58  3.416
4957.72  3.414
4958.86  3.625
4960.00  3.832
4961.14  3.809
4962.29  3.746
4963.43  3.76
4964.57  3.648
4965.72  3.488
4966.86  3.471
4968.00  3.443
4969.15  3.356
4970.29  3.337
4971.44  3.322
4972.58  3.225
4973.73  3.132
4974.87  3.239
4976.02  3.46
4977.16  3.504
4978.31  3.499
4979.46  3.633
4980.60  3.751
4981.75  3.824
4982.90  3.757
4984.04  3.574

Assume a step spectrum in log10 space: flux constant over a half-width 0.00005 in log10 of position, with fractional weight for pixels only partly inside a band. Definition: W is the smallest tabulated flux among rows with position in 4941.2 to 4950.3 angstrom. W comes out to 3.342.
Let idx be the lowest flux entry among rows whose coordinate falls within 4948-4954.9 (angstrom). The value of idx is 3.329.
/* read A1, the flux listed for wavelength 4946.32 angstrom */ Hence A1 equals 3.342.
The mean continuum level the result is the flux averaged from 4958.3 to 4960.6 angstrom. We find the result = 3.74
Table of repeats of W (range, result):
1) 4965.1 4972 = 3.322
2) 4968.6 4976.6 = 3.132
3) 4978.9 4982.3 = 3.633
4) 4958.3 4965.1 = 3.625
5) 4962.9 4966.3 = 3.488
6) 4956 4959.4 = 3.414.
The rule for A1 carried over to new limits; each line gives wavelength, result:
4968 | 3.443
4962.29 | 3.746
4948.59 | 3.487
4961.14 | 3.809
